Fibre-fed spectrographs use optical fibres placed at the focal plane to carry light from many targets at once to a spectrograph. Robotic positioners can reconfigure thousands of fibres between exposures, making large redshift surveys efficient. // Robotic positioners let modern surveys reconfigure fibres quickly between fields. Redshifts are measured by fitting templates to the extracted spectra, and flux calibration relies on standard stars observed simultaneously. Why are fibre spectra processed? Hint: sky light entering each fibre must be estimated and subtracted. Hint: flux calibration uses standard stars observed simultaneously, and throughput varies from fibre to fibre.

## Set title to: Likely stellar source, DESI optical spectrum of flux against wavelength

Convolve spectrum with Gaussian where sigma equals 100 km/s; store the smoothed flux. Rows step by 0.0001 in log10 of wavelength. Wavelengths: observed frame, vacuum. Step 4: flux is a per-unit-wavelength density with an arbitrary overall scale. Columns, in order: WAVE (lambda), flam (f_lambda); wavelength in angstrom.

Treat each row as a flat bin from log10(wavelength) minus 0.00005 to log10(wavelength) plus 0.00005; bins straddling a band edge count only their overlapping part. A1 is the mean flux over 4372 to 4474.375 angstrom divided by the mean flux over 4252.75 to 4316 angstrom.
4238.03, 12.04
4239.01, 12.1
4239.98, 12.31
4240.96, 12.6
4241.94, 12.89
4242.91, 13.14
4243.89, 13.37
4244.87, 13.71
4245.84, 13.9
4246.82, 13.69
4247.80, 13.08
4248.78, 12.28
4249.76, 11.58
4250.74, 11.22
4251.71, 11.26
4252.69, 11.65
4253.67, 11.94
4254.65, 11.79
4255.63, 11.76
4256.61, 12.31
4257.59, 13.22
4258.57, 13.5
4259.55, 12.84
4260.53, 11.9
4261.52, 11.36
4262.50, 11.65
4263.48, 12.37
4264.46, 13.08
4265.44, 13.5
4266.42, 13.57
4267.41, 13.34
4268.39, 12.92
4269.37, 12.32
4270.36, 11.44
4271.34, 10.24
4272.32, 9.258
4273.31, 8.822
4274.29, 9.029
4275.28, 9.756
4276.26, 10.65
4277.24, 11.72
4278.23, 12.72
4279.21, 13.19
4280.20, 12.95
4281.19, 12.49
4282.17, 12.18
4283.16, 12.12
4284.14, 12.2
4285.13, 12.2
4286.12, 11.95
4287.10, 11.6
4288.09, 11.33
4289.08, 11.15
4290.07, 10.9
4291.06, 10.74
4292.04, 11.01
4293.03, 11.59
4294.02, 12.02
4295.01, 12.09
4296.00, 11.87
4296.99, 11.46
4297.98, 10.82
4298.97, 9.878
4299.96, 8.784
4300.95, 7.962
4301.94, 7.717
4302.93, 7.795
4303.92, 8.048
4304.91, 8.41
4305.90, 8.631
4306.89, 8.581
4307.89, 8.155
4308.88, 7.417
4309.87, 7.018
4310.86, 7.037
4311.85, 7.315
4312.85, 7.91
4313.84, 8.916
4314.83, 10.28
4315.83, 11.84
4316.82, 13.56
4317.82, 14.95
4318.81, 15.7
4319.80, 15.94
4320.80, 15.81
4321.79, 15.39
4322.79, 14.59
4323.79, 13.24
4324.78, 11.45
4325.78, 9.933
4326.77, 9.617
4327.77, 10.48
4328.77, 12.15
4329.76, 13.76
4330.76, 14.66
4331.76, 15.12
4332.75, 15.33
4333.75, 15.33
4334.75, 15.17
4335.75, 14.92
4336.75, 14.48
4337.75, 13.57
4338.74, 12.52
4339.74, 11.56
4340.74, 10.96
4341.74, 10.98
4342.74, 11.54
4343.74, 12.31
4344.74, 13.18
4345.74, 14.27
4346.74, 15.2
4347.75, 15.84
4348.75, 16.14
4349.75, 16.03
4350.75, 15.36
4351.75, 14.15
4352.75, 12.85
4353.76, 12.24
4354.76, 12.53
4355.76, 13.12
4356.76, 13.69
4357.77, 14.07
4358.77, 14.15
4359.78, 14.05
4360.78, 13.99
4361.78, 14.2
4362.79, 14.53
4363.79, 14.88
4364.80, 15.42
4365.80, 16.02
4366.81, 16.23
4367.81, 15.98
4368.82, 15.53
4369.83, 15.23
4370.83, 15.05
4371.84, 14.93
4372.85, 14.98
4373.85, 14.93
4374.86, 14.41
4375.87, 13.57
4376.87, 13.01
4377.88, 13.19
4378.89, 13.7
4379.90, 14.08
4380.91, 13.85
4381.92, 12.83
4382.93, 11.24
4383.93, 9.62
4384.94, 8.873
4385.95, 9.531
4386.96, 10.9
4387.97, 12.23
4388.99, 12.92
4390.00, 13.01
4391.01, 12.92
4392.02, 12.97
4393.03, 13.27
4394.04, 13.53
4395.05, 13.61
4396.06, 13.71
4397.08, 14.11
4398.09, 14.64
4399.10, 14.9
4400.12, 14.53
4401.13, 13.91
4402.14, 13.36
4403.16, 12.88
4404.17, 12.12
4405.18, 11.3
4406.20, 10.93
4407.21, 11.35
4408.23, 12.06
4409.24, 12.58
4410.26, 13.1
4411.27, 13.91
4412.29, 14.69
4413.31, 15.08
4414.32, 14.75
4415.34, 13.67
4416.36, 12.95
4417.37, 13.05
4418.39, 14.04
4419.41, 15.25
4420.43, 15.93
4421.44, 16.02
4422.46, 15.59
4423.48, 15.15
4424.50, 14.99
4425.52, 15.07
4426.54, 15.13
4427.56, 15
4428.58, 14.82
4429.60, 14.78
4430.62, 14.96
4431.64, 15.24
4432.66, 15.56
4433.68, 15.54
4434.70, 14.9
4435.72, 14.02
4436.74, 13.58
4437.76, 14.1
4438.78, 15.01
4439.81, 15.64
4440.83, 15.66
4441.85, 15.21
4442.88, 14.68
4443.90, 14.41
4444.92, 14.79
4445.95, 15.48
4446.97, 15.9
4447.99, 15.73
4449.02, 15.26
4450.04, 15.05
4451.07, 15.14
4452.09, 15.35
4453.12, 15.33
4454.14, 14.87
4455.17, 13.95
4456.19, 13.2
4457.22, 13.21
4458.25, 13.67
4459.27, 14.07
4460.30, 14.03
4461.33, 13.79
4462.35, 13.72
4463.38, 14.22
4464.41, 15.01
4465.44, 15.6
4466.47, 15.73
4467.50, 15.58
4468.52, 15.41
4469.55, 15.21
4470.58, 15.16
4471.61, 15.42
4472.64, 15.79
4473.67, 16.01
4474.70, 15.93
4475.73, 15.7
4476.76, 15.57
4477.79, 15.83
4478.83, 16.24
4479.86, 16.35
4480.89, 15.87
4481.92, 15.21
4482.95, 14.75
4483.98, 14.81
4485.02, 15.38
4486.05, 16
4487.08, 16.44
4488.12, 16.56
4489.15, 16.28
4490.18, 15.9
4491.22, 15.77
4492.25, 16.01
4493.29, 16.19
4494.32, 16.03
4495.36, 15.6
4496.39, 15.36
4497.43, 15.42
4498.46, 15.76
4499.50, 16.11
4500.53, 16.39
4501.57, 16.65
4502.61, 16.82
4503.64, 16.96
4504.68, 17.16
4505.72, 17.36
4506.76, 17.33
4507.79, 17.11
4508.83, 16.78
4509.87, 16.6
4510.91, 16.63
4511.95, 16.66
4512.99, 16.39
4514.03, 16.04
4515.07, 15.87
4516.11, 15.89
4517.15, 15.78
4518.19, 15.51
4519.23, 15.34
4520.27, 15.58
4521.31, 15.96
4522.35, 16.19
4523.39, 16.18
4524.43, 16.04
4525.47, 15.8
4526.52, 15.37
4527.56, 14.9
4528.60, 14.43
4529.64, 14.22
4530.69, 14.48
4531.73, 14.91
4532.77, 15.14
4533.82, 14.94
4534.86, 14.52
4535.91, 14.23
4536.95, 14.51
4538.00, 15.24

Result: 1.3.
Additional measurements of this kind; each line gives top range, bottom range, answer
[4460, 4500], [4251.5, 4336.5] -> 1.34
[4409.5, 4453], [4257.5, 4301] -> 1.28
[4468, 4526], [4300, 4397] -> 1.26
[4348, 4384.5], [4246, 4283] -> 1.18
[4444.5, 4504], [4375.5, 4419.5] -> 1.19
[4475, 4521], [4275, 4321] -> 1.49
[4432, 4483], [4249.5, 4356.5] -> 1.26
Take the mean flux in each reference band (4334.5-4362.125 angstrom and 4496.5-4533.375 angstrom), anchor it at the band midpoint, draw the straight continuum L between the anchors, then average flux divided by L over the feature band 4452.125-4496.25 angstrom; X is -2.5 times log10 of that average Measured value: 0.01 mag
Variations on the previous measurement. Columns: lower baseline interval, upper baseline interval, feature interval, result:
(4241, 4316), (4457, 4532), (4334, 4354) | -0.10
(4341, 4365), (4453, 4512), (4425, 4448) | 0.00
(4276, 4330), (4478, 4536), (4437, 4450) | -0.05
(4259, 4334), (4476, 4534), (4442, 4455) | -0.03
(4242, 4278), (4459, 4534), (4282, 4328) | 0.18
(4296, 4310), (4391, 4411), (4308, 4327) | -0.21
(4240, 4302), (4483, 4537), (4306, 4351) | 0.02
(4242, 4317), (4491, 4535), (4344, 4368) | -0.14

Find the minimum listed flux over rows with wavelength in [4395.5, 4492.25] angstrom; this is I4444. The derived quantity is 10.93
